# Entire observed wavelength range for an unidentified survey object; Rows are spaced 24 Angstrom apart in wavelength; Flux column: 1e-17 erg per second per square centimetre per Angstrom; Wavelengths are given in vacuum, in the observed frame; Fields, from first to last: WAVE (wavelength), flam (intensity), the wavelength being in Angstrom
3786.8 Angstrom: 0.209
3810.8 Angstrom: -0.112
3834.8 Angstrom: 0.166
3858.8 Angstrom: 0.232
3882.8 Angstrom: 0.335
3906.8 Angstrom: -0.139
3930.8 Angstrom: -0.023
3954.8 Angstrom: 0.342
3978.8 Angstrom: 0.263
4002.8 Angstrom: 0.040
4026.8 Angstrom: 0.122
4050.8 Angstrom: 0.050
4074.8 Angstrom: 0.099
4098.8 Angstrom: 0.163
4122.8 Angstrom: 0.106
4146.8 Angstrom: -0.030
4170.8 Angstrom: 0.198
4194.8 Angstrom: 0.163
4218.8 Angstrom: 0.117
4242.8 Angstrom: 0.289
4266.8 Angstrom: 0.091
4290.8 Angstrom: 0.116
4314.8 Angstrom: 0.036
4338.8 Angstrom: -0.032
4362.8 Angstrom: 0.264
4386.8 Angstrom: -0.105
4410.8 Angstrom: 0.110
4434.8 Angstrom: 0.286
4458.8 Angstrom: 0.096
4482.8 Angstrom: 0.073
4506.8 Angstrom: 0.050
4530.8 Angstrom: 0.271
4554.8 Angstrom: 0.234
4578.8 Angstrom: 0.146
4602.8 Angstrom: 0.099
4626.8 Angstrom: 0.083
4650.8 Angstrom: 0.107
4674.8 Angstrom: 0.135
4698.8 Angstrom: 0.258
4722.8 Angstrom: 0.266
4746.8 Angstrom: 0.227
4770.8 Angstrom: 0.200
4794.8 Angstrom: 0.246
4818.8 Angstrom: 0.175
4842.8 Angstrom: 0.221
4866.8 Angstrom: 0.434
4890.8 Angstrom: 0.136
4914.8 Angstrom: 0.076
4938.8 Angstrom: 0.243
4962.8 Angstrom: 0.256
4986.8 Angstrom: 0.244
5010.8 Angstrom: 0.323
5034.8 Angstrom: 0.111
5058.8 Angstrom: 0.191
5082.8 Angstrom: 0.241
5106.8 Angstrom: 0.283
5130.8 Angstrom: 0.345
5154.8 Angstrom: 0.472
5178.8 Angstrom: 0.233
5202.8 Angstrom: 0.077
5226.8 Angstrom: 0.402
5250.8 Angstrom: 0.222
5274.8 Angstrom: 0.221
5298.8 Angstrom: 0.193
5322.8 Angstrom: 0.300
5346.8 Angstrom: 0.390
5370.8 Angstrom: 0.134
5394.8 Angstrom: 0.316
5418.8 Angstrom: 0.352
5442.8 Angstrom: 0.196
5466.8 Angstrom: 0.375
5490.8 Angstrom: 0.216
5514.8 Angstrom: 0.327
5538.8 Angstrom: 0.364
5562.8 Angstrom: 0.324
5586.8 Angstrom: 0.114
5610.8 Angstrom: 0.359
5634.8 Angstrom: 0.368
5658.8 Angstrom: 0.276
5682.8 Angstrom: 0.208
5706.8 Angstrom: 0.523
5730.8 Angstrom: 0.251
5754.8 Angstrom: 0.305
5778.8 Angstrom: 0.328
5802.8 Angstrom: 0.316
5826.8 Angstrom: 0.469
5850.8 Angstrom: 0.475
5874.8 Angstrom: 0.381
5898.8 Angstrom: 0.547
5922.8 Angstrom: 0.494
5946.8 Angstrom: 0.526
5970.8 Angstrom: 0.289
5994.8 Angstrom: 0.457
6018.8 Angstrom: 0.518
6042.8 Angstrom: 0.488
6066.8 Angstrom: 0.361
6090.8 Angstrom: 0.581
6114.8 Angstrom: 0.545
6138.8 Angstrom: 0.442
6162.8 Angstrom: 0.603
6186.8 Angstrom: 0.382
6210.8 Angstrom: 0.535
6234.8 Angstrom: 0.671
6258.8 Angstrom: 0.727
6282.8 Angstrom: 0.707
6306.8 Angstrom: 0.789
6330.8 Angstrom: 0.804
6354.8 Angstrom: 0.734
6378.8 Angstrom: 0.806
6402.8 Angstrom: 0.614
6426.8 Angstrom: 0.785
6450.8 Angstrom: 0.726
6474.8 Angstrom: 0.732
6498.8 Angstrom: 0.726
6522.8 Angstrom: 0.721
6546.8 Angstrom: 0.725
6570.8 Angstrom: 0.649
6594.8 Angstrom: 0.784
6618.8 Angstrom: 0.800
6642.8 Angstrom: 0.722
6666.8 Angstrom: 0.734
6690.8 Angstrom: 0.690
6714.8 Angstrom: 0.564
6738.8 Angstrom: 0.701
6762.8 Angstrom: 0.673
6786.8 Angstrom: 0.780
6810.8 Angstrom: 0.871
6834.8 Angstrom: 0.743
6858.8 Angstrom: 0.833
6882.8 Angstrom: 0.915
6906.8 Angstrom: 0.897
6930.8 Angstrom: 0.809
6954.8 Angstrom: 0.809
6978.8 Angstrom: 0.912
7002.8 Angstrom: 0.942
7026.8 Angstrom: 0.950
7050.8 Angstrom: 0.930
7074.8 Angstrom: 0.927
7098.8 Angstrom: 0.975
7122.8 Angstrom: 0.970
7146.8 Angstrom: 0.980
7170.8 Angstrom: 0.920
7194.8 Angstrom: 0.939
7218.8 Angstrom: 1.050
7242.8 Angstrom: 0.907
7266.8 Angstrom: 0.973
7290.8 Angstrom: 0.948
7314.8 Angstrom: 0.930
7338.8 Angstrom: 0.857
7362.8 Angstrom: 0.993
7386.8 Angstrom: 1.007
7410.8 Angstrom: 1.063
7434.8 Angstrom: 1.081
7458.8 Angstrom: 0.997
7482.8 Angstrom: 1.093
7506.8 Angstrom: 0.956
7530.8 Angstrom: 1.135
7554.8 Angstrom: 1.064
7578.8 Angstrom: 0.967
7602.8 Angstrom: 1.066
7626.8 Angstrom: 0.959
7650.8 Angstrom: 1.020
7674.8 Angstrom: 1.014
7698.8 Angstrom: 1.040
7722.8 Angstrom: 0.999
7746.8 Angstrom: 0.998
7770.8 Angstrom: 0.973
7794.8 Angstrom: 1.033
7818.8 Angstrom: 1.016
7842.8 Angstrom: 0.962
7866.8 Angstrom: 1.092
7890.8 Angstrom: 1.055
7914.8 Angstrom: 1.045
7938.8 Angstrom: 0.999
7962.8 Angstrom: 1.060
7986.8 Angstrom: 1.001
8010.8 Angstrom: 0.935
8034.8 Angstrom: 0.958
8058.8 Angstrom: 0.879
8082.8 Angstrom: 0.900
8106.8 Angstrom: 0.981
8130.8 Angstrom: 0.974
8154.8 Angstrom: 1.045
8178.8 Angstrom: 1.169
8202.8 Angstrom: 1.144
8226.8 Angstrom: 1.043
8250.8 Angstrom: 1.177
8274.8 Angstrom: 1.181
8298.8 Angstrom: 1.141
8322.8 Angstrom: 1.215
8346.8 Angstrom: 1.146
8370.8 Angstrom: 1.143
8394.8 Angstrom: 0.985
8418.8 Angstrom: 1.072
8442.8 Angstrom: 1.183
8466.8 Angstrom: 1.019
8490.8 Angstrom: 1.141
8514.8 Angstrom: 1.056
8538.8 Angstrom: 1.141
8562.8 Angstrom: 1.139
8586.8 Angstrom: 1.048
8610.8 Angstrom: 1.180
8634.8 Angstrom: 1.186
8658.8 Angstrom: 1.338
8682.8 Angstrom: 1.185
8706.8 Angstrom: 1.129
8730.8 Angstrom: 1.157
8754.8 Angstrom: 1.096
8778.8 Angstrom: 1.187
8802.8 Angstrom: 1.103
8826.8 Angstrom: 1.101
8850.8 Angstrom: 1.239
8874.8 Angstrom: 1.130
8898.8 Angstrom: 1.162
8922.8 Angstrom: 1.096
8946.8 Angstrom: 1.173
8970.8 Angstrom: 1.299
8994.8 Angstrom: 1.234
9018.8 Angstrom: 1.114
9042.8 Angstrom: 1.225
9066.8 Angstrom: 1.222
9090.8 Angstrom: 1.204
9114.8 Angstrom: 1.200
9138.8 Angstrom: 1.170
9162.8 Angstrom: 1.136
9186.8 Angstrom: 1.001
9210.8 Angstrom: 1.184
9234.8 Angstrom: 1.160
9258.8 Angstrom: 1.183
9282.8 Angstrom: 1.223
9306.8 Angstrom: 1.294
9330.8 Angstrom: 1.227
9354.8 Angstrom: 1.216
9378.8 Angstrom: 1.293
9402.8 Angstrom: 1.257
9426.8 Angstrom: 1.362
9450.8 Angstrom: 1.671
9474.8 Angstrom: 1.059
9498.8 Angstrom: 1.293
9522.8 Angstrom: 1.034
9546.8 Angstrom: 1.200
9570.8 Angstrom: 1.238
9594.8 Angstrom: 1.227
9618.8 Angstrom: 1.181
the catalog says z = 0.56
